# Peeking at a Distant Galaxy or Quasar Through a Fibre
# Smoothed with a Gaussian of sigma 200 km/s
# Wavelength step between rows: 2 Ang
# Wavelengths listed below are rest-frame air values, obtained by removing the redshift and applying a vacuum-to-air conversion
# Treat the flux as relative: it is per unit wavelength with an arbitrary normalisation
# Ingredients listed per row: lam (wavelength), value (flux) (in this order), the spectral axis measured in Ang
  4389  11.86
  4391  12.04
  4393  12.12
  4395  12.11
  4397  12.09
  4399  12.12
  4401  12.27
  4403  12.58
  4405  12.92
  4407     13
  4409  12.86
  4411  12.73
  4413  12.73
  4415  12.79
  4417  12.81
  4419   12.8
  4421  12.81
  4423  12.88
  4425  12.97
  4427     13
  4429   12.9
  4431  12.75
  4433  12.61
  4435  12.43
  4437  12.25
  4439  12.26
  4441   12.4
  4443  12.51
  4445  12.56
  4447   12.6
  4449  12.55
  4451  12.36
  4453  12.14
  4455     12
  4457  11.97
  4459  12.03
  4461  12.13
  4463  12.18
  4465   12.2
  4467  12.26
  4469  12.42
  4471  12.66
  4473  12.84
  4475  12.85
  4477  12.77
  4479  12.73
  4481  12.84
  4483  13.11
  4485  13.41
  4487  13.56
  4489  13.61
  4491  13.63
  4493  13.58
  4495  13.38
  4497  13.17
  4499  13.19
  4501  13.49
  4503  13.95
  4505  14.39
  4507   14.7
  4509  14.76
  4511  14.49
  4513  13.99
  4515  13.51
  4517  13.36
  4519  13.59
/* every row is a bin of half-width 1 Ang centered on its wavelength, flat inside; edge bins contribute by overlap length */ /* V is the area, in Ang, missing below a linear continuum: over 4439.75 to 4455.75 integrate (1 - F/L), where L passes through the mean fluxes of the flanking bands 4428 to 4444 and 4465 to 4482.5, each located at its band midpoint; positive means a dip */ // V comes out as 0.2 Ang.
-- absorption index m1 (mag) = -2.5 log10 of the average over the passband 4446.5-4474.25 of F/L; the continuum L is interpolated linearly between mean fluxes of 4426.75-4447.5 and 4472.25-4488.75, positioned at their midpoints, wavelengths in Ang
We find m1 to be 0.04 mag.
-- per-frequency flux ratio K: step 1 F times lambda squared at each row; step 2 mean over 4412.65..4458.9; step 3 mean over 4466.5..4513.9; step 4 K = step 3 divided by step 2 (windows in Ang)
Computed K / 1.10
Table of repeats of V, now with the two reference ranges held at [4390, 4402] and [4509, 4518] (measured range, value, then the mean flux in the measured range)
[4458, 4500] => 1.65 Ang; 12.9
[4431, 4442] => 0.28 Ang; 12.4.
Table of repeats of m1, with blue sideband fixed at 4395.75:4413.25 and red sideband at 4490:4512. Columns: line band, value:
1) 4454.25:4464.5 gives 0.107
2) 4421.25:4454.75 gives 0.039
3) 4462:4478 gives 0.079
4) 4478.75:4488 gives 0.039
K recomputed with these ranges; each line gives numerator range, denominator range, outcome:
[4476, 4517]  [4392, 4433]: 1.12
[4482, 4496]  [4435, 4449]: 1.11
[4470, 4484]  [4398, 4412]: 1.05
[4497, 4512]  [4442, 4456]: 1.16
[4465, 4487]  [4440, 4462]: 1.05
